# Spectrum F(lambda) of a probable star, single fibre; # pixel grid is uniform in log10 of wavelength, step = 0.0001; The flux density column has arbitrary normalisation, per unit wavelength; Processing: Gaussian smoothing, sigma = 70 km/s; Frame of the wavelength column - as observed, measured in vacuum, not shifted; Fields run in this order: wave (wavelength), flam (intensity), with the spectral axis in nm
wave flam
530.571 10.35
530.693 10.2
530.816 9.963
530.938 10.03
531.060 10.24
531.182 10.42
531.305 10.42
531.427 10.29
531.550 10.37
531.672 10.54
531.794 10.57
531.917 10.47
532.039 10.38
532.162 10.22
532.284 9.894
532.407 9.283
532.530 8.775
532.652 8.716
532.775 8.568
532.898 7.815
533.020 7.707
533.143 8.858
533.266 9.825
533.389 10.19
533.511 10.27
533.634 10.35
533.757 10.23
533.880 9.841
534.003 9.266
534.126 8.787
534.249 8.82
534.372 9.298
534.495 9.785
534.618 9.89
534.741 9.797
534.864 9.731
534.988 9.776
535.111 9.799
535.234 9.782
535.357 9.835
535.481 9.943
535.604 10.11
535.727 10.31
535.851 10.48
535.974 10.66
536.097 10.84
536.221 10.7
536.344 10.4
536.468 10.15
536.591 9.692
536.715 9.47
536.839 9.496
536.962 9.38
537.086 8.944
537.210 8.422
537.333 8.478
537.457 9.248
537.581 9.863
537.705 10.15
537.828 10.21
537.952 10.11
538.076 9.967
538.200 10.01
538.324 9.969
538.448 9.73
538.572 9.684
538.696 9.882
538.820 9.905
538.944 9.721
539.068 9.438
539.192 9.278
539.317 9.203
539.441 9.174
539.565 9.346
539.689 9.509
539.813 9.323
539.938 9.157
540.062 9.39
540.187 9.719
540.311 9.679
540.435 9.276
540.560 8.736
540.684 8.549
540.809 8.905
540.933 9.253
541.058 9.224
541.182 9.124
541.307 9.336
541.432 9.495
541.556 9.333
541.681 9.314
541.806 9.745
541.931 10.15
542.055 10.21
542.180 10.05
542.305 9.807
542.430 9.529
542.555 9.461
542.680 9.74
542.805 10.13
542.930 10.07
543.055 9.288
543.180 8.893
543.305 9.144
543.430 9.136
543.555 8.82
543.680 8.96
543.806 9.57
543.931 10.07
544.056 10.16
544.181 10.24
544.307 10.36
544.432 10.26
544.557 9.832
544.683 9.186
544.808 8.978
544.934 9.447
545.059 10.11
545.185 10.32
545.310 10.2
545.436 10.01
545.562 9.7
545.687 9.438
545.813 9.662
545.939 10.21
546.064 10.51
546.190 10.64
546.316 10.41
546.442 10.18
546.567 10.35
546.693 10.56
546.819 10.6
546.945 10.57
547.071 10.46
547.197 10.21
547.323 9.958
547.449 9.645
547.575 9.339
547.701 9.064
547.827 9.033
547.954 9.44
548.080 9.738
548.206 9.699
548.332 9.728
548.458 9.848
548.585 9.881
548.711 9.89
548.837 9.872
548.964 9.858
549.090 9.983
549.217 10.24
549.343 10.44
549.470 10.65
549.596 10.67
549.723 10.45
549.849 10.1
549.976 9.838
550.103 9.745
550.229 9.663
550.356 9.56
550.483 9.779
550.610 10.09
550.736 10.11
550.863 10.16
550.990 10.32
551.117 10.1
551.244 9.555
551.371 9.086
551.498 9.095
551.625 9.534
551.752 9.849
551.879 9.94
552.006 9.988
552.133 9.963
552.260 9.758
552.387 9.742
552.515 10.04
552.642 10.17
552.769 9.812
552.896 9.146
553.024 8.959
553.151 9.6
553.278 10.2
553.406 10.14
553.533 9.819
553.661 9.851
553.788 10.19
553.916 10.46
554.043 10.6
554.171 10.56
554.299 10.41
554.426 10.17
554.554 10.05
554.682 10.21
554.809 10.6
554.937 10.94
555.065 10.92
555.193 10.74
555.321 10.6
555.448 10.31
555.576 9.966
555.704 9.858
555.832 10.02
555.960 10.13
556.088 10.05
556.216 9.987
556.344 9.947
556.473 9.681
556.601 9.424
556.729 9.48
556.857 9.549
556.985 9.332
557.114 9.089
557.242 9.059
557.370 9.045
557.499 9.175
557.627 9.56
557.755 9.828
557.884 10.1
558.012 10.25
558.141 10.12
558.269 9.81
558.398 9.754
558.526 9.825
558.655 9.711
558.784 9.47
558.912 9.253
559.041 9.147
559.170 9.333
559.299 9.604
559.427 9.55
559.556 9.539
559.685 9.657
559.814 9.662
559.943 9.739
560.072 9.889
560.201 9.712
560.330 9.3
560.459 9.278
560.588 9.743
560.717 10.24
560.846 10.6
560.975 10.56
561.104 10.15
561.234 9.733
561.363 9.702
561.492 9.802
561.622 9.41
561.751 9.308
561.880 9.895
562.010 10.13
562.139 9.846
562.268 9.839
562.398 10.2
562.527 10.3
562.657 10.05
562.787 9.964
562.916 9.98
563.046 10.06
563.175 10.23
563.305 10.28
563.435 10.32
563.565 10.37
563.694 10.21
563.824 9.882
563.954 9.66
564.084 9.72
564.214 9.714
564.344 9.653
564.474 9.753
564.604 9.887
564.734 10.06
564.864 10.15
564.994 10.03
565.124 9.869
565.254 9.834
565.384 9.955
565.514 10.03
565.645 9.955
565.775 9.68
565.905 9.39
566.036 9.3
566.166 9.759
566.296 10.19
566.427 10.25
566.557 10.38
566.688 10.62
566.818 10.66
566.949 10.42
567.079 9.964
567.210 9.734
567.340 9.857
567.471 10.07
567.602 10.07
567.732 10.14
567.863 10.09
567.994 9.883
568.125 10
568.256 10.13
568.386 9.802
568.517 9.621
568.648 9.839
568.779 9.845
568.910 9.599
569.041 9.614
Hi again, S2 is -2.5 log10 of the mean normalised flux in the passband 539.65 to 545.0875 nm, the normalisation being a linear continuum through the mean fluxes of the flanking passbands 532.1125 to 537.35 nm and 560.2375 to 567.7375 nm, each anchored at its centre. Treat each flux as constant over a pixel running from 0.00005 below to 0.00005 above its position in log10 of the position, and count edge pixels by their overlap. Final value 0.021 mag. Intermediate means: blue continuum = 9.6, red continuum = 9.97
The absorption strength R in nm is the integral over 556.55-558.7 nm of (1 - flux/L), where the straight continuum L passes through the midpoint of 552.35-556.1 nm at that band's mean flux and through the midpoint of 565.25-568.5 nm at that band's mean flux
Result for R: 0.11 nm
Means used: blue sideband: 10.1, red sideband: 10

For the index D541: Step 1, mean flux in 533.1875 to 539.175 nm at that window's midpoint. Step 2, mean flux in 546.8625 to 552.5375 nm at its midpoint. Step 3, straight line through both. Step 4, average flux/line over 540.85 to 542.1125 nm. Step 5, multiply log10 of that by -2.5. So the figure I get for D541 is 0.04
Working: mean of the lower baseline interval 9.8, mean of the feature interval 9.51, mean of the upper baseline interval 9.88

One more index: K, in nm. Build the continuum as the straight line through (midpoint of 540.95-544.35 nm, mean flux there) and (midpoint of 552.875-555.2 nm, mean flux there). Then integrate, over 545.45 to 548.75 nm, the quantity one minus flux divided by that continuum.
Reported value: -0.042 nm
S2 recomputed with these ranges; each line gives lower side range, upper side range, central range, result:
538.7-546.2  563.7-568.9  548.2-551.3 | -0.04 mag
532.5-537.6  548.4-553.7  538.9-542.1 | 0.04 mag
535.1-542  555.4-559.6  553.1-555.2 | -0.07 mag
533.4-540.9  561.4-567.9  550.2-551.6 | 0.01 mag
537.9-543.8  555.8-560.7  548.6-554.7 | -0.04 mag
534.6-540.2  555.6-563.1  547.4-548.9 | 0.02 mag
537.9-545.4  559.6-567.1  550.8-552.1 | 0.00 mag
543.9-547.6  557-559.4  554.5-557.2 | -0.04 mag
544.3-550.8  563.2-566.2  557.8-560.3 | 0.03 mag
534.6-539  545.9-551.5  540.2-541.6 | 0.08 mag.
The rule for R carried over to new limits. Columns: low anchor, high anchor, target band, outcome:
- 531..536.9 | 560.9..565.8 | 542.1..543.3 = 0.025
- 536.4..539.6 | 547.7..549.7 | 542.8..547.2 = -0.047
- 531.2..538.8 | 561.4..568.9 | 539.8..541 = 0.073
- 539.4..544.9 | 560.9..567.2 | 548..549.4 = -0.040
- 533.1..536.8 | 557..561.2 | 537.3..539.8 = 0.054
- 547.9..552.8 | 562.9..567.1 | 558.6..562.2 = 0.095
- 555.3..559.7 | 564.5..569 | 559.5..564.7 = -0.039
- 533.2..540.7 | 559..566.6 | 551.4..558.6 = -0.069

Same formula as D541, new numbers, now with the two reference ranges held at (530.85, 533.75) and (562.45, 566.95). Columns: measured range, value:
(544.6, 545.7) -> 0.015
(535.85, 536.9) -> -0.044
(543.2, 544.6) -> 0.021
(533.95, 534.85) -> 0.042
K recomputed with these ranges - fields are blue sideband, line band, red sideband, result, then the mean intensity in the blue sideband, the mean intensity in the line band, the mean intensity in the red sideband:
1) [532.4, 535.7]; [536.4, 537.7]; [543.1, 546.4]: 0.03 nm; 9.46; 9.35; 9.78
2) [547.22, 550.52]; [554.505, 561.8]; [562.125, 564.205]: 0.12 nm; 9.85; 9.82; 10.1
